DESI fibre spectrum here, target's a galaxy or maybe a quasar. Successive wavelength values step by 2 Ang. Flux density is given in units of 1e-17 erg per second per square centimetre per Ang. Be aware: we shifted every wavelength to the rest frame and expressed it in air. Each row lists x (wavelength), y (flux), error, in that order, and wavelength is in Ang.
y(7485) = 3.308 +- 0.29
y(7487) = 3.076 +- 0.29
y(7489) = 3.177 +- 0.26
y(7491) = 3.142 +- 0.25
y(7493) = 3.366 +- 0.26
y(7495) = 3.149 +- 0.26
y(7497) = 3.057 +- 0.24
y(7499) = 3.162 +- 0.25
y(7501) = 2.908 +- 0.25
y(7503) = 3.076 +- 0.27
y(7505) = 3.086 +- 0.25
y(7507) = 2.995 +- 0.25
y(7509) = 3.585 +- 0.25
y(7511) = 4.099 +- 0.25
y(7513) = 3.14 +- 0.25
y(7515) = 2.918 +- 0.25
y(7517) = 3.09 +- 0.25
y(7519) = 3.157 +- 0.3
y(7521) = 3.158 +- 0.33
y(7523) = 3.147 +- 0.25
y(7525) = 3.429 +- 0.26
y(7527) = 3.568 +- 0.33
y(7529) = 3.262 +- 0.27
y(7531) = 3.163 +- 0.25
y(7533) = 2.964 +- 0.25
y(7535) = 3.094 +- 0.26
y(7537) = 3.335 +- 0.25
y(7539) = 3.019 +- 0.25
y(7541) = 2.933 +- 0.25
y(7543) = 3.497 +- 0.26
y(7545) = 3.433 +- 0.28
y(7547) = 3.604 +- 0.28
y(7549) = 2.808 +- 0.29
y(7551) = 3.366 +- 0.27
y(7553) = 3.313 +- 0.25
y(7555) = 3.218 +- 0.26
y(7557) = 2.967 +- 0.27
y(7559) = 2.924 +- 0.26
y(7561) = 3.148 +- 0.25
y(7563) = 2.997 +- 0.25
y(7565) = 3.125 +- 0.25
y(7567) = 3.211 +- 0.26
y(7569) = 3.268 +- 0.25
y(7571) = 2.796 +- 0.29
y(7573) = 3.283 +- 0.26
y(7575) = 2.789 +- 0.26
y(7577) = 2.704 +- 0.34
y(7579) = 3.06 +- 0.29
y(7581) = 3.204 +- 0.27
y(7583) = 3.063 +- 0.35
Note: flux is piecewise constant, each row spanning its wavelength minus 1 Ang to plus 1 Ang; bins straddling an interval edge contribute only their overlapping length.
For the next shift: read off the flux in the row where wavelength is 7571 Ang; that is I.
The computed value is 2.796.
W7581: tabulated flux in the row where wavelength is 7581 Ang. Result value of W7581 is 3.204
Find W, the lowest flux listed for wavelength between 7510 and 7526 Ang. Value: 2.918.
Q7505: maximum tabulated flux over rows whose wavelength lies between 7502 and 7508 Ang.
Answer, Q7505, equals 3.086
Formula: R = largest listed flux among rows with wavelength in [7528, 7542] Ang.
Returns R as 3.335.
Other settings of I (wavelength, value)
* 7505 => 3.086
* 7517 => 3.09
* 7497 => 3.057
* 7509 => 3.585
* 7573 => 3.283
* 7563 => 2.997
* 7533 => 2.964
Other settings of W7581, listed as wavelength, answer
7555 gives 3.218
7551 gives 3.366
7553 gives 3.313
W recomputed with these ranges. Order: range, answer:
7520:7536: 2.964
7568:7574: 2.796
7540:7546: 2.933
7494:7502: 2.908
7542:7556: 2.808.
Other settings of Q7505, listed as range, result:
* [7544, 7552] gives 3.604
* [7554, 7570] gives 3.268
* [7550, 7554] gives 3.366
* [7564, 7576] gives 3.283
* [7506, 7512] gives 4.099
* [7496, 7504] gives 3.162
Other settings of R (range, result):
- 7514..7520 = 3.157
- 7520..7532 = 3.568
